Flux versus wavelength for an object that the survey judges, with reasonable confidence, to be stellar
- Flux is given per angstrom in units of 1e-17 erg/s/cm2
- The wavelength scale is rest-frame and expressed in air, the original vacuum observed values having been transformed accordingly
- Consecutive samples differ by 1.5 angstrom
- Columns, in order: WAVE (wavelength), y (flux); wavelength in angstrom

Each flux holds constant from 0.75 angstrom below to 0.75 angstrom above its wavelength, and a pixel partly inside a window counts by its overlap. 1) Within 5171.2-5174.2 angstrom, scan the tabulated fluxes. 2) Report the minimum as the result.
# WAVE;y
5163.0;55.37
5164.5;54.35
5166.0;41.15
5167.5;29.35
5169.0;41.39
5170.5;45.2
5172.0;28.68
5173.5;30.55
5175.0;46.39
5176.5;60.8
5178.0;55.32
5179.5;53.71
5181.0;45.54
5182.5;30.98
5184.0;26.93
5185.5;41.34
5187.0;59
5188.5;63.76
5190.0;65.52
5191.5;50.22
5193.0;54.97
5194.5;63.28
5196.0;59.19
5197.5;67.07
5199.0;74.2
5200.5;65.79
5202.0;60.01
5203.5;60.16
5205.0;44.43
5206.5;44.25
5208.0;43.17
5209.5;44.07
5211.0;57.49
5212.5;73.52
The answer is 28.68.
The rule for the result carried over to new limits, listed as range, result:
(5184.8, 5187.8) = 41.34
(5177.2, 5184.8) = 26.93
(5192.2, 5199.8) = 54.97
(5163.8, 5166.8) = 41.15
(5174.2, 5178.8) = 46.39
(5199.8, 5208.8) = 43.17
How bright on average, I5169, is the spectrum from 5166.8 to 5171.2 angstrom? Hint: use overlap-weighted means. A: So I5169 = 38.7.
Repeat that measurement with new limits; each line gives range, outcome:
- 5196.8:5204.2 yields 65.5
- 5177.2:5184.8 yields 42.6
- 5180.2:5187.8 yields 41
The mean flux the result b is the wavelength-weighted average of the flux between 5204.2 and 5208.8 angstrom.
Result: 44.1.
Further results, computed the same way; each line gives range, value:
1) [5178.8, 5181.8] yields 49.2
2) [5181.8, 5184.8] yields 29.1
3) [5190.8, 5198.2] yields 59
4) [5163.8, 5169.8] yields 41.5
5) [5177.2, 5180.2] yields 54.6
